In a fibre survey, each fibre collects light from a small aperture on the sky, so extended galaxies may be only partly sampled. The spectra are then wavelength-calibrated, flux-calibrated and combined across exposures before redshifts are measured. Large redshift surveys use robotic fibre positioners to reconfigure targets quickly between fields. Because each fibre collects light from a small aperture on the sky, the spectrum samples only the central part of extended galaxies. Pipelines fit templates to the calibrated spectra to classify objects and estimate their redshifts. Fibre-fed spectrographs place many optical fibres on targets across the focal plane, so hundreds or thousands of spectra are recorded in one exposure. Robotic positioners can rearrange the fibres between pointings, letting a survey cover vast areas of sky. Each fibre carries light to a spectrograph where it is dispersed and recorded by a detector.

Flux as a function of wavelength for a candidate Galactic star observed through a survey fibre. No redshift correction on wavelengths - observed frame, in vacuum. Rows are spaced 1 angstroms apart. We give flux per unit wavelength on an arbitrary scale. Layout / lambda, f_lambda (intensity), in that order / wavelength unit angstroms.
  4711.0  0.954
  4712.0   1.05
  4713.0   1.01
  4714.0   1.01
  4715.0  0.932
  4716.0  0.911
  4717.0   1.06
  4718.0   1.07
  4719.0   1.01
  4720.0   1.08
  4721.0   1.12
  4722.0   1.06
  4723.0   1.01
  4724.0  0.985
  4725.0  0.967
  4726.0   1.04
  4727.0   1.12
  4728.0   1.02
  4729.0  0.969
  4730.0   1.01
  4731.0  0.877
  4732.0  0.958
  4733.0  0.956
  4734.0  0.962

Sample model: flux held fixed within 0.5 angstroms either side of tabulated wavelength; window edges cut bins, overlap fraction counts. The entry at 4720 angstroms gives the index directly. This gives 1.08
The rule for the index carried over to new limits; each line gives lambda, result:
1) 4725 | 0.967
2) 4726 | 1.04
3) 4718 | 1.07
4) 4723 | 1.01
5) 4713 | 1.01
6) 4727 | 1.12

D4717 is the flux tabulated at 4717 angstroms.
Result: 1.06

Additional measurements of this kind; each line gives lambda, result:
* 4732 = 0.958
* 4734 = 0.962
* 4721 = 1.12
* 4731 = 0.877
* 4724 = 0.985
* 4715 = 0.932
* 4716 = 0.911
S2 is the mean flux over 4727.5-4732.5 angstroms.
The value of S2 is 0.967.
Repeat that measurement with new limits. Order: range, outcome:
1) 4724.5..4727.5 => 1.04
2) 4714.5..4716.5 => 0.921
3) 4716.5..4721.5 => 1.07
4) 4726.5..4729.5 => 1.04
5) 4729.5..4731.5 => 0.944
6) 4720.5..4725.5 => 1.03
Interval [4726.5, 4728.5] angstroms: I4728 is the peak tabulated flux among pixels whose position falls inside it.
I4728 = 1.12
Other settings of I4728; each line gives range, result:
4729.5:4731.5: 1.01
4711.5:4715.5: 1.05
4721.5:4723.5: 1.06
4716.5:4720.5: 1.08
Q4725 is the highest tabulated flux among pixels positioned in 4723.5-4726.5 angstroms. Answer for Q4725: 1.04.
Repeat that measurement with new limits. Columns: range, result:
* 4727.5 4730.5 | 1.02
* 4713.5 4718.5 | 1.07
